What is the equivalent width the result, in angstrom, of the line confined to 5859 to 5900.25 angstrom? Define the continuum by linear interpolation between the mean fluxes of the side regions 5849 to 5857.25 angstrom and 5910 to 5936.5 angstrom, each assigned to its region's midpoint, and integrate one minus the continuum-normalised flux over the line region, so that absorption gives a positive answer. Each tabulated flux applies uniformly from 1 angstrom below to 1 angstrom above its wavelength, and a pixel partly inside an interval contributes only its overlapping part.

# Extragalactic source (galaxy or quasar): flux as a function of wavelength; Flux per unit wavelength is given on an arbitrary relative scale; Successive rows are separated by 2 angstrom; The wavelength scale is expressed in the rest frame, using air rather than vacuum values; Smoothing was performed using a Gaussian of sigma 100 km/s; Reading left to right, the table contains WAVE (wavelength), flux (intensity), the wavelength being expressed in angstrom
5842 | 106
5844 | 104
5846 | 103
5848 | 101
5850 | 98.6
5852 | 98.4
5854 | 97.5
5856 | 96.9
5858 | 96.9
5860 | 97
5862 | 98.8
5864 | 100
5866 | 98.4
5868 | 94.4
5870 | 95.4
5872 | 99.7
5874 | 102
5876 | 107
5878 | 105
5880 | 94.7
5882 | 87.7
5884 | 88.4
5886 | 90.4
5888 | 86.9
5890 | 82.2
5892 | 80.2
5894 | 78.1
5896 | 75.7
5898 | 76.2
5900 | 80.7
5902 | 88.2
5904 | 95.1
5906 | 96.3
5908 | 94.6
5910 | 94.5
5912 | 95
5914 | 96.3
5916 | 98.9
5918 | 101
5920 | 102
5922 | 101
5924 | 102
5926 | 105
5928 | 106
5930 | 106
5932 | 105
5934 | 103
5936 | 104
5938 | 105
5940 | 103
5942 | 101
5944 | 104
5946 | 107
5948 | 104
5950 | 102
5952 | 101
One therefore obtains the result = 3.2 angstrom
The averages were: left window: 97.8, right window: 102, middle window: 91.6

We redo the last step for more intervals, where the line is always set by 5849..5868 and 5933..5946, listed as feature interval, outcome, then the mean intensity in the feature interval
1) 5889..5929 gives 3.6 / 92.5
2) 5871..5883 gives 0.0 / 99.4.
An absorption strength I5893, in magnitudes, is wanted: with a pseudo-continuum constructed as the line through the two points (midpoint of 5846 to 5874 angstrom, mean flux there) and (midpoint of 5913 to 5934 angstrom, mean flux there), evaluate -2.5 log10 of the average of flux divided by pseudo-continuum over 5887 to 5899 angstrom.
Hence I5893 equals 0.25 mag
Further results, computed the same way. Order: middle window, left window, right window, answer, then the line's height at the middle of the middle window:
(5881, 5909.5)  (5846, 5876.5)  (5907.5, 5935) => 0.164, 100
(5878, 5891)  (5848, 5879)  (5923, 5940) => 0.127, 101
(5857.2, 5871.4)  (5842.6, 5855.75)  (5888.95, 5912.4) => -0.013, 96.2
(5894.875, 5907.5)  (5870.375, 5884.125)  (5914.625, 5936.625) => 0.175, 101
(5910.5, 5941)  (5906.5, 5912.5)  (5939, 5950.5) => -0.035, 98.8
